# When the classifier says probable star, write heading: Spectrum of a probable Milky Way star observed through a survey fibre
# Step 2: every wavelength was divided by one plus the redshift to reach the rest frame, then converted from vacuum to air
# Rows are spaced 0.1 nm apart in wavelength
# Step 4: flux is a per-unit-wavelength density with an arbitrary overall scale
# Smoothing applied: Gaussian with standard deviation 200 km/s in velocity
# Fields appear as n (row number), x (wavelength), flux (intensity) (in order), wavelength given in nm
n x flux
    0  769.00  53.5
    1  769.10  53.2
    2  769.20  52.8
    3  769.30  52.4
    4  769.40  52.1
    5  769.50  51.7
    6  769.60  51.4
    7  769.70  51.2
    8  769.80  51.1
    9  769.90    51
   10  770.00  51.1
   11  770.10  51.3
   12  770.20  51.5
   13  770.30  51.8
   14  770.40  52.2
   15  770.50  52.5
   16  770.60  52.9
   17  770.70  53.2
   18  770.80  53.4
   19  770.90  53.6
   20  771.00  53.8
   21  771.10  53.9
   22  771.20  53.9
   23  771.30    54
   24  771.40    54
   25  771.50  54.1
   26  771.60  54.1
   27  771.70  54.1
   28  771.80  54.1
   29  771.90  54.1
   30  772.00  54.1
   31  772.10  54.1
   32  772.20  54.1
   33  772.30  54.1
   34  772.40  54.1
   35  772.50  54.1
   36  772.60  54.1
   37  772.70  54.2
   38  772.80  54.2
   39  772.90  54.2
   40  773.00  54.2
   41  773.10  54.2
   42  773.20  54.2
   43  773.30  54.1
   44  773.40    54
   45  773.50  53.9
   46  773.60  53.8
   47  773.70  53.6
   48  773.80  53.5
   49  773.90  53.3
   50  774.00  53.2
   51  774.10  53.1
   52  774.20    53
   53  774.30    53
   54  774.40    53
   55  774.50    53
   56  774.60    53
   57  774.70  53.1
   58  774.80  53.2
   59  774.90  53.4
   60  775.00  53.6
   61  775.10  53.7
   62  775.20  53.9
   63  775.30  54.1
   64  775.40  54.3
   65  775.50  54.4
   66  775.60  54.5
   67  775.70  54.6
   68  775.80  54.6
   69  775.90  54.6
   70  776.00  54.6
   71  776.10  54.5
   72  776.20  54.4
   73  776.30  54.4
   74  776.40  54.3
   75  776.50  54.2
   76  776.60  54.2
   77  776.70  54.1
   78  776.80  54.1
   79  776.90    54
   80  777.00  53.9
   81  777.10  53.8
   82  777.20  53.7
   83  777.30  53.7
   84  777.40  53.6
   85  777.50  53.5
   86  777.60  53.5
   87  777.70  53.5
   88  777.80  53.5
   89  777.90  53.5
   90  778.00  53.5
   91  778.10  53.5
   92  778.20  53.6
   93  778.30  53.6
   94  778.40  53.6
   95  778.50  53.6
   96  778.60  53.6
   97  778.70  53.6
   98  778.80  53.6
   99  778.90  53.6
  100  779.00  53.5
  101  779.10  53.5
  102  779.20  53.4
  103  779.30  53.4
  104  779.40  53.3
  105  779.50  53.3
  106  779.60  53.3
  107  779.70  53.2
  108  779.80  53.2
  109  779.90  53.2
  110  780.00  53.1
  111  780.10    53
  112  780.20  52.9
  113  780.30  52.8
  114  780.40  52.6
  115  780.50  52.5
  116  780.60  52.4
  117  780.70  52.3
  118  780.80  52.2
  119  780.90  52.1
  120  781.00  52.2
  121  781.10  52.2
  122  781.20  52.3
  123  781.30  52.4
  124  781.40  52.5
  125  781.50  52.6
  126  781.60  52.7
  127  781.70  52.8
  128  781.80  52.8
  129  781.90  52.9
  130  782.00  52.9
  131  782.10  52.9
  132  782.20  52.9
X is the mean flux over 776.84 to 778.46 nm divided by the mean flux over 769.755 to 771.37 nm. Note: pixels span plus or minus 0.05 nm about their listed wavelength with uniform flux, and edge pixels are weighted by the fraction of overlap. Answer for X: 1.0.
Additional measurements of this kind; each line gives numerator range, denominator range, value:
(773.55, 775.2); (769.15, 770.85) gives 1.03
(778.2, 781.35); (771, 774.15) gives 0.98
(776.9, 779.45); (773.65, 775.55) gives 1.00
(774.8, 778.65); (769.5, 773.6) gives 1.01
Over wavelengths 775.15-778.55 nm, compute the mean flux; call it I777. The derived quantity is 54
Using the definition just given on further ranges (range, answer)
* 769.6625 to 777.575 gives 53.6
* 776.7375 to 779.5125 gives 53.6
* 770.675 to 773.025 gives 54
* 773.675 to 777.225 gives 53.8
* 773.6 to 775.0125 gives 53.2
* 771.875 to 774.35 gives 53.9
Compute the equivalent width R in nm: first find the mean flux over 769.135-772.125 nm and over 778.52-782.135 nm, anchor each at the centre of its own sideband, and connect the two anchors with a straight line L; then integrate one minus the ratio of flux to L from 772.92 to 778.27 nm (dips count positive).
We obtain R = -0.09 nm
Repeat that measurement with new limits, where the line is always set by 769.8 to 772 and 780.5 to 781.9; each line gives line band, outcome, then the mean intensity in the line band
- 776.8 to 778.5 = -0.03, 53.6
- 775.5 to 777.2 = -0.05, 54.3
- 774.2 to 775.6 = -0.02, 53.5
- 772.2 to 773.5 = -0.03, 54.1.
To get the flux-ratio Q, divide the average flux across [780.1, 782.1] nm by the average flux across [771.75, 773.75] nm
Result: 0.97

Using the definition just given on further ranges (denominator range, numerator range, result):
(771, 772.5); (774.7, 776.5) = 1.00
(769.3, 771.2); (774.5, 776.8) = 1.03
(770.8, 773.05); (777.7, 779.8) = 0.99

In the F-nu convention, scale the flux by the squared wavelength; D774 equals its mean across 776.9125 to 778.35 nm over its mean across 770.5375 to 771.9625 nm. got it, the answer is 1.0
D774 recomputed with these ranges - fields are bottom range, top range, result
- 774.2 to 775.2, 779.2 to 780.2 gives 1.01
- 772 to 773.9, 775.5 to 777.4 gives 1.01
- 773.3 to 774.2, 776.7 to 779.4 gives 1.01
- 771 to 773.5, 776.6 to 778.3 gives 1.01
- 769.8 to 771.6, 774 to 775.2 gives 1.02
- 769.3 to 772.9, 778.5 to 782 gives 1.02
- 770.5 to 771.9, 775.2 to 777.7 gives 1.02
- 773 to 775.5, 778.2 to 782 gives 1.00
